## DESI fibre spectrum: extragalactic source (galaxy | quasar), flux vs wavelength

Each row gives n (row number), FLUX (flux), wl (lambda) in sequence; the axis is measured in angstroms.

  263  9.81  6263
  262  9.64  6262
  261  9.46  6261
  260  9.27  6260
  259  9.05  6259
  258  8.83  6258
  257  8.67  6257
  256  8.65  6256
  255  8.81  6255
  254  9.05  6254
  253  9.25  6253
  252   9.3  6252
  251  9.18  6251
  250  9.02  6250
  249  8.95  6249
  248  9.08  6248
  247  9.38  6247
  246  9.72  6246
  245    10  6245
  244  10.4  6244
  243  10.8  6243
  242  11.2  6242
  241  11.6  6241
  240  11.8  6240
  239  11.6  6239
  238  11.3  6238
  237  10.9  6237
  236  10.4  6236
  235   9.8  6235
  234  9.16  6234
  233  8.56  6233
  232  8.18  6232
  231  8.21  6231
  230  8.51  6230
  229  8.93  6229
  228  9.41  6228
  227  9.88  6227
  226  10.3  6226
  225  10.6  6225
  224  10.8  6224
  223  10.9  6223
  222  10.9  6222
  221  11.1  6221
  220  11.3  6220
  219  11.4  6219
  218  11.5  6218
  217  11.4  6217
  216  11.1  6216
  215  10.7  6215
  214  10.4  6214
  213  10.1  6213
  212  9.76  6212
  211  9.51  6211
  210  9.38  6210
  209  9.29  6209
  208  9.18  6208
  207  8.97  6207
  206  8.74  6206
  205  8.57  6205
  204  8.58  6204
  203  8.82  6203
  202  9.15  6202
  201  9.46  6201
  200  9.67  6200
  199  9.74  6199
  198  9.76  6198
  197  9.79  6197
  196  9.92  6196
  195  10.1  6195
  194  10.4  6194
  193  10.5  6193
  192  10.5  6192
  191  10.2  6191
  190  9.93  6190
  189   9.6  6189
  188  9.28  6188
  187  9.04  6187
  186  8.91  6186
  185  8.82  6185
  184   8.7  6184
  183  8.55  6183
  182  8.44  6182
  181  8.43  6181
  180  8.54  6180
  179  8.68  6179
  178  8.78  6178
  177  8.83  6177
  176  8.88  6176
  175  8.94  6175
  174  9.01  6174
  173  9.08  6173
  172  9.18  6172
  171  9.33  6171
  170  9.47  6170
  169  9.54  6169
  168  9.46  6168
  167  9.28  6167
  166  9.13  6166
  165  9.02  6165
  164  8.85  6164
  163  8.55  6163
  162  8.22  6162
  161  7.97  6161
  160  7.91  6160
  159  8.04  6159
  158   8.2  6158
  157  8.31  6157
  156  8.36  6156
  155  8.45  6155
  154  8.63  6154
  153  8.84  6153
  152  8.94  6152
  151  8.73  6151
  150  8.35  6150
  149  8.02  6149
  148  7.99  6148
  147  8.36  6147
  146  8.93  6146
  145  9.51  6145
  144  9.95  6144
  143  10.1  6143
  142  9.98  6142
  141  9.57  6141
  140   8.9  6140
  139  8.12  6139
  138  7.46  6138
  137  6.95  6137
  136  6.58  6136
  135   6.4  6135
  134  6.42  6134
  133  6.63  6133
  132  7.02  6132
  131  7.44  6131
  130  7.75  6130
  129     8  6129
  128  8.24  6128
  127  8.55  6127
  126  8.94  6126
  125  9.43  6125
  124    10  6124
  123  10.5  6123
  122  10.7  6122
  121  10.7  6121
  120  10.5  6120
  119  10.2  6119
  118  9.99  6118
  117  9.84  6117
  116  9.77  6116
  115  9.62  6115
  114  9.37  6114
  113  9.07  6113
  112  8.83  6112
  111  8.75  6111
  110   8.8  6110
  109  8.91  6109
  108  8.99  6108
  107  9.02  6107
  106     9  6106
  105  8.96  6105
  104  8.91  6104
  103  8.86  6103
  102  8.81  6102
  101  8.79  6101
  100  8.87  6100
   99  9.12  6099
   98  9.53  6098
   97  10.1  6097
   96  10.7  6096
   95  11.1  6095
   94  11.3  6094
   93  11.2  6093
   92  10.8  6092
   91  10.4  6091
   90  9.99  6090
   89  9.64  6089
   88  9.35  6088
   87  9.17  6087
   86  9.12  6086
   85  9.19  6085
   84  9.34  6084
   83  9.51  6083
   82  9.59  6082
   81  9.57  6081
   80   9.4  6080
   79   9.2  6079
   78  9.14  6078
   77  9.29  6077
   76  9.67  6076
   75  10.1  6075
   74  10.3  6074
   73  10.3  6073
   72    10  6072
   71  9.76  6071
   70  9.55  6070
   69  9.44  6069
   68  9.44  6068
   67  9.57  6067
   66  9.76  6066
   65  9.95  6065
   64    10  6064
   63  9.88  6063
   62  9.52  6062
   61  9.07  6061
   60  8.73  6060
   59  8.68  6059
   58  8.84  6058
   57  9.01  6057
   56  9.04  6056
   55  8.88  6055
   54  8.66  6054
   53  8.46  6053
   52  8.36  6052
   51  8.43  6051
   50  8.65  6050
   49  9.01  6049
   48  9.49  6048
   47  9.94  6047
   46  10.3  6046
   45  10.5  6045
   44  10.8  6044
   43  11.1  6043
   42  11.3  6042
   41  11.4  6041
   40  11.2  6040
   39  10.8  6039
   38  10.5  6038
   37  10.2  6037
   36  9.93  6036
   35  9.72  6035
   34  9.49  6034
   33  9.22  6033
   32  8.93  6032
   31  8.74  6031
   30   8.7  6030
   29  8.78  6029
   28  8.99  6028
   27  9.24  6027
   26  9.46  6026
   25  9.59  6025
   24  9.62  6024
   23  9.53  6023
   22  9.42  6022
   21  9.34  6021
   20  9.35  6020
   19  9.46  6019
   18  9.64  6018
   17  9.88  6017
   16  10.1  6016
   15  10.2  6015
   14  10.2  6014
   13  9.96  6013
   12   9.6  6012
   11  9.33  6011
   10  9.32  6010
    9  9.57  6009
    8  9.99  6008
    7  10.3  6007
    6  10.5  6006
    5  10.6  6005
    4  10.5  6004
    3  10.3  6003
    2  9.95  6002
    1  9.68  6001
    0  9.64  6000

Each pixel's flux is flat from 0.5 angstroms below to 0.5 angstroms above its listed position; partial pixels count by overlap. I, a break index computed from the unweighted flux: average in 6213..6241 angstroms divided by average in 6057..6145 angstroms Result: 1.12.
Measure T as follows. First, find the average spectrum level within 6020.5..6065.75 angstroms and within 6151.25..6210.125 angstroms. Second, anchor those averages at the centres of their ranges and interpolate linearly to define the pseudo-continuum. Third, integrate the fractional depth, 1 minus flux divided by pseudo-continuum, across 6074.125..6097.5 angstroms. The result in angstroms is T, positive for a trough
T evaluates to -1.2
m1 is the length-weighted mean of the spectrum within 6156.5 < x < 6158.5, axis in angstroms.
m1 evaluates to 8.25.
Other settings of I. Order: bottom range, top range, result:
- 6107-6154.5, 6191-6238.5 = 1.13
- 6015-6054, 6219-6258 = 1.02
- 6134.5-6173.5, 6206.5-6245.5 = 1.19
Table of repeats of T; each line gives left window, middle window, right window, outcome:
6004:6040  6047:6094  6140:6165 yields -0.7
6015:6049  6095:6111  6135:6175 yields -0.1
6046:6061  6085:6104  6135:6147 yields -2.2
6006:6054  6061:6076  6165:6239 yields -0.2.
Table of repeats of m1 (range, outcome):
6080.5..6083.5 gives 9.56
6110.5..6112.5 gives 8.79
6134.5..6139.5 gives 7.1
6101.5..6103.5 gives 8.84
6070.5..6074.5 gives 10.1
